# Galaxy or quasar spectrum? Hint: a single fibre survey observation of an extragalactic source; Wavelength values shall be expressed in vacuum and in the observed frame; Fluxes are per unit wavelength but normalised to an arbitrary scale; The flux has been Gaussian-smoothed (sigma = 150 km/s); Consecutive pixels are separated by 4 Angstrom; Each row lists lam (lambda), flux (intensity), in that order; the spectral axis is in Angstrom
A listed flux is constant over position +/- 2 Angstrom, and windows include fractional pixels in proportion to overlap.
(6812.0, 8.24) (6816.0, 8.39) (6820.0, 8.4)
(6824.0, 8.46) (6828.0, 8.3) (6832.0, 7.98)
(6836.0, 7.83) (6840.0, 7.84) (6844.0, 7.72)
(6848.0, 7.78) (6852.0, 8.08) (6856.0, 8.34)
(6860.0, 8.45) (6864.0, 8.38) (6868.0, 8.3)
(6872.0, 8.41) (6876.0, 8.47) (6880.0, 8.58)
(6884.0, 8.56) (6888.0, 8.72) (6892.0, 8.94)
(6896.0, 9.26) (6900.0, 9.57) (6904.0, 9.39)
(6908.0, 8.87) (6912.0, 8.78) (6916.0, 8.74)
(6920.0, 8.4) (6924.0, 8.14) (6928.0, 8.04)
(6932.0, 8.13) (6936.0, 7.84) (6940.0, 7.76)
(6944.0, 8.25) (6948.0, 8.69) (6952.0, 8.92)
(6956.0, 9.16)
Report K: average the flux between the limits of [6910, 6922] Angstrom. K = 8.64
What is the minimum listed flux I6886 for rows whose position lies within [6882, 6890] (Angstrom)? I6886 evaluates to 8.56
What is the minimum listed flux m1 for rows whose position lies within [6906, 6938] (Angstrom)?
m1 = 7.84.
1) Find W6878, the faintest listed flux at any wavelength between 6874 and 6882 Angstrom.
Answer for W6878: 8.47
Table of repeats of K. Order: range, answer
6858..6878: 8.4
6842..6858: 7.98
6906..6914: 8.82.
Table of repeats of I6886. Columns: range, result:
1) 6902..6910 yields 8.87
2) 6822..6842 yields 7.83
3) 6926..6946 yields 7.76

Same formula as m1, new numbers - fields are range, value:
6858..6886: 8.3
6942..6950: 8.25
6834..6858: 7.72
